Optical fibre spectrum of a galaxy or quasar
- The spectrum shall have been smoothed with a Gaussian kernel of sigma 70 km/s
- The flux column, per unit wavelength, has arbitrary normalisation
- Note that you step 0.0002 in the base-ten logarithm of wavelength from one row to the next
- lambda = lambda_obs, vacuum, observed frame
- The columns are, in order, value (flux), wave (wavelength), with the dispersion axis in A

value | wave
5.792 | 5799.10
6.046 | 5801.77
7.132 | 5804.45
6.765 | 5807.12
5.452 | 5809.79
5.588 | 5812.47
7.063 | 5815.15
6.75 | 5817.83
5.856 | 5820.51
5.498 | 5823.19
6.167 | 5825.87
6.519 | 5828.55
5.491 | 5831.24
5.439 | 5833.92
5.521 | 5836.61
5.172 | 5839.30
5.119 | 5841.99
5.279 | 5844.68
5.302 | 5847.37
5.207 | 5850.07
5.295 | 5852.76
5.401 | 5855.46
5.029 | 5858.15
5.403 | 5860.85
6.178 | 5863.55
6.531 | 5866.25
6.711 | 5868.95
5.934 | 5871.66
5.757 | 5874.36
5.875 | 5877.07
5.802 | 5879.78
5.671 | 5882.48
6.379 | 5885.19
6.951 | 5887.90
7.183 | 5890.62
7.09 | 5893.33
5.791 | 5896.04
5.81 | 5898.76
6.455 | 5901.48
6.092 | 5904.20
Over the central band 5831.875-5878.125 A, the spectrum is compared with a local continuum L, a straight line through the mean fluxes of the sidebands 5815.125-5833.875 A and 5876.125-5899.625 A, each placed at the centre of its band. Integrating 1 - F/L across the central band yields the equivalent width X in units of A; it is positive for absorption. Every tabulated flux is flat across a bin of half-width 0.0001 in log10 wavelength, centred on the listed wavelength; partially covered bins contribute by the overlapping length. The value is 4.44 A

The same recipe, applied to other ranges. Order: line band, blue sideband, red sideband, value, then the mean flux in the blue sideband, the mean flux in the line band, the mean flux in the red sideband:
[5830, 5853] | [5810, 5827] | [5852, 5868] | 2.2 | 6.11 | 5.31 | 5.68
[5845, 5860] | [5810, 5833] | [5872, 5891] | 2.1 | 6.07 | 5.25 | 6.17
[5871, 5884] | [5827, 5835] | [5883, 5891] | 1.4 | 5.84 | 5.81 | 6.67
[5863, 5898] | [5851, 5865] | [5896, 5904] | -3.1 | 5.46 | 6.29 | 6.06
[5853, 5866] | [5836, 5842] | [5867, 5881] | 0.3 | 5.27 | 5.57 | 6.04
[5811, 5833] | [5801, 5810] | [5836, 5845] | -0.8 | 6.48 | 6.1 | 5.25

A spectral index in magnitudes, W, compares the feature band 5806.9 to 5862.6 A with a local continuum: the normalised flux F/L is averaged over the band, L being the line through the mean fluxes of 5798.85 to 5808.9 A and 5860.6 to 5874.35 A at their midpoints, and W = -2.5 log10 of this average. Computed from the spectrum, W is 0.120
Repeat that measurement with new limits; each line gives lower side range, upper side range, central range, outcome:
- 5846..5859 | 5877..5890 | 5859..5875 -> -0.07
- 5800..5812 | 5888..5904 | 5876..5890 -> 0.04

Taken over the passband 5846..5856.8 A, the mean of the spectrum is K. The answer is 5.3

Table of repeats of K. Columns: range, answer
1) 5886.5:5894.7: 7.07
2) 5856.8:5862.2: 5.22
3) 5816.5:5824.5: 6.04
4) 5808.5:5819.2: 6.21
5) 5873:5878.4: 5.82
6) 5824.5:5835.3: 5.9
